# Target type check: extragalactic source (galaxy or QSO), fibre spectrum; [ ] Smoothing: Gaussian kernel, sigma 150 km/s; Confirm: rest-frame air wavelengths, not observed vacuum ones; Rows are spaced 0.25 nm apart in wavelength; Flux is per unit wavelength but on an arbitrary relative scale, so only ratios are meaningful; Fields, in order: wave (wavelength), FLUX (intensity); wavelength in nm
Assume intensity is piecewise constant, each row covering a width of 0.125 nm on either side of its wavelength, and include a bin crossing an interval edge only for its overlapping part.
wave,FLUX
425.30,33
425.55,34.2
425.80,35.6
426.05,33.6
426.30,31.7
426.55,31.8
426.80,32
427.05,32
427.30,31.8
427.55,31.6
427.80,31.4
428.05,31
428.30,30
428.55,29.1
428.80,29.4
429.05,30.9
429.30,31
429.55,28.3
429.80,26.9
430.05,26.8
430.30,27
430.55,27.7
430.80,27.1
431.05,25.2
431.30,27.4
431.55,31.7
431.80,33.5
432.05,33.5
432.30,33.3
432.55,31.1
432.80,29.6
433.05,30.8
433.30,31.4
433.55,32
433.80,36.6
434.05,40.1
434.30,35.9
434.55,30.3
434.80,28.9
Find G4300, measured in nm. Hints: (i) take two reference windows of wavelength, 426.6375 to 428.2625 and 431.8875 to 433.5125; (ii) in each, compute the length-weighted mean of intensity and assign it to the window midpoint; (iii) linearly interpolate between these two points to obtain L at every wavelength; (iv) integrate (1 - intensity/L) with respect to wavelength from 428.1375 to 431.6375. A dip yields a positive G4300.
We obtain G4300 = 0.35 nm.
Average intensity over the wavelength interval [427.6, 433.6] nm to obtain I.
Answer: 29.8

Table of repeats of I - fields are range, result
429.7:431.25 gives 26.8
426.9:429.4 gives 30.8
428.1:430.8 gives 28.7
